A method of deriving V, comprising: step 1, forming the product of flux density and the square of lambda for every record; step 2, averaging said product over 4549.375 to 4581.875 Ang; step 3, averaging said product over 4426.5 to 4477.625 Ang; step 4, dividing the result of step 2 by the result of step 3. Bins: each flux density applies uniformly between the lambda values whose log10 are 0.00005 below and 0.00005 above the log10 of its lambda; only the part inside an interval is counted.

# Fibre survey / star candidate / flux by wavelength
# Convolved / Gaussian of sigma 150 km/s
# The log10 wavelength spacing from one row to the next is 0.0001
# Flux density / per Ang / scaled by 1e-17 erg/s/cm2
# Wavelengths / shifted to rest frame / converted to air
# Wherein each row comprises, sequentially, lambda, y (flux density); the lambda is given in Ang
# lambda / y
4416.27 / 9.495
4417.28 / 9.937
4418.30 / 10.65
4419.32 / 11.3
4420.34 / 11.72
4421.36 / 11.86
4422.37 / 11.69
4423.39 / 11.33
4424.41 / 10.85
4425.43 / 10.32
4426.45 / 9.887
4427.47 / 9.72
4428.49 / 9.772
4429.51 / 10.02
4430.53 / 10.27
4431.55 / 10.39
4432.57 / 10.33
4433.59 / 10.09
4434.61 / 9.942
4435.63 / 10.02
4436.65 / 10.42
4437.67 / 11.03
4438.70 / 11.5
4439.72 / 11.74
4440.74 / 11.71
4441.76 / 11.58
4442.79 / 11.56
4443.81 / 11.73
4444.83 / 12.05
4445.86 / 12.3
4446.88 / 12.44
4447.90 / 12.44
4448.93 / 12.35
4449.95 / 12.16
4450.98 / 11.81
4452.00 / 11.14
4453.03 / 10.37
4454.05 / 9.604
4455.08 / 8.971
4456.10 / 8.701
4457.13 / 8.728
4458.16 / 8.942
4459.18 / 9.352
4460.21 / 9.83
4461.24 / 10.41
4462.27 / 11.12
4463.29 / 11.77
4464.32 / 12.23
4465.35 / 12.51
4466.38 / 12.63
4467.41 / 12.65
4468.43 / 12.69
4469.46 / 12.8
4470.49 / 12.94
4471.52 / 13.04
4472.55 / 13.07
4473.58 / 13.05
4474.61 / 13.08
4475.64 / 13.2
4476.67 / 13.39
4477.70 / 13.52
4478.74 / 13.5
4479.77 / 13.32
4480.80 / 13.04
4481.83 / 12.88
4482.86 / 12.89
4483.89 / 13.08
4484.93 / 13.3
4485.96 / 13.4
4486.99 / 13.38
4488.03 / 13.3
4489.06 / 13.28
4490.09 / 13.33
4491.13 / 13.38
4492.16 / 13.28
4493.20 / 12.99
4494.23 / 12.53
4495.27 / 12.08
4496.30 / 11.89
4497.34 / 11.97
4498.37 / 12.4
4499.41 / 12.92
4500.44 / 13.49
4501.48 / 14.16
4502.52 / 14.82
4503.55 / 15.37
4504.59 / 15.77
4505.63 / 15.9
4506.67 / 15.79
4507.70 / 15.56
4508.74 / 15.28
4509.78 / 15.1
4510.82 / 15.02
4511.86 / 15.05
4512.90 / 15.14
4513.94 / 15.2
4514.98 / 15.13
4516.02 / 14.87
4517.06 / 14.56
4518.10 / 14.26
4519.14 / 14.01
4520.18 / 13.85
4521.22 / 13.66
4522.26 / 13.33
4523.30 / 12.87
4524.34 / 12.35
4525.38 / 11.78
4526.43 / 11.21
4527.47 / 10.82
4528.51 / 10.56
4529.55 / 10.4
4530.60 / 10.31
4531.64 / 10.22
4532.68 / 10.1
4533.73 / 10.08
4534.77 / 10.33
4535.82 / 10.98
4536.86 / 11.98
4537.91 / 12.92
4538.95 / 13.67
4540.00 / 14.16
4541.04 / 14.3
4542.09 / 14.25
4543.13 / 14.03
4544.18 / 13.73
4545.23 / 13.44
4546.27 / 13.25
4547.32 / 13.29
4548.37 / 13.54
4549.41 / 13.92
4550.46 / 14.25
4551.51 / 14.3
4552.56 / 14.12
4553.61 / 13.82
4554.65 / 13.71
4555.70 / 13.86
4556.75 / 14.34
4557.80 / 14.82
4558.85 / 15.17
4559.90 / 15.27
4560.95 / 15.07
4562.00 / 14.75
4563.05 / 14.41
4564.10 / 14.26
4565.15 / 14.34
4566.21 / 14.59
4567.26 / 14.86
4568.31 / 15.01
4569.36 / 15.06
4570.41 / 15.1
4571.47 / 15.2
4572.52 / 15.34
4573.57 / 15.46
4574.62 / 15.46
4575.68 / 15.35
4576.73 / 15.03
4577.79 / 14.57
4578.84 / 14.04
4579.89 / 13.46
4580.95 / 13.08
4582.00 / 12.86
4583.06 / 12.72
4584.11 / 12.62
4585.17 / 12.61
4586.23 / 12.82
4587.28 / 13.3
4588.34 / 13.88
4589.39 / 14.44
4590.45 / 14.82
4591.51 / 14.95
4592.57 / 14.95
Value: 1.4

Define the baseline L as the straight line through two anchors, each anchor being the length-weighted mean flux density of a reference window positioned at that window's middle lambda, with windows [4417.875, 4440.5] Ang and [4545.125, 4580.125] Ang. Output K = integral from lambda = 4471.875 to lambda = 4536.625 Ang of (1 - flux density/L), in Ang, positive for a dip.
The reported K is -2.0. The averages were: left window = 10.7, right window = 14.5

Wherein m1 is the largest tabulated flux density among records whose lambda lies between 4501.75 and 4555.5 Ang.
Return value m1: 15.9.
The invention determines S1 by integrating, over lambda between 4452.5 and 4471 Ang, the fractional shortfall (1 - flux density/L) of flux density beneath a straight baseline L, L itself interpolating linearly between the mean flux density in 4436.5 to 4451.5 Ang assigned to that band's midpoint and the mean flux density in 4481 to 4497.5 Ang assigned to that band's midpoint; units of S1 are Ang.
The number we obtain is 2.1 Ang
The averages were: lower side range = 11.8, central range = 10.9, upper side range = 13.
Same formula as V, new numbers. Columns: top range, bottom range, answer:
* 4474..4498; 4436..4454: 1.14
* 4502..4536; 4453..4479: 1.17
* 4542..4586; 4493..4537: 1.10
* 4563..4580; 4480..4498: 1.19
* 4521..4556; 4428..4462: 1.23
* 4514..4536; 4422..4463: 1.19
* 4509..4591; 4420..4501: 1.21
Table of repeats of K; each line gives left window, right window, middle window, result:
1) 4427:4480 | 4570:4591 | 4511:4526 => -1.4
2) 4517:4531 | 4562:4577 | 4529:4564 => 1.1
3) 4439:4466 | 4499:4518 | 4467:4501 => 0.5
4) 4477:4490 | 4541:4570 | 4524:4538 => 3.0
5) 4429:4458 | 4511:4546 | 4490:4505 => -1.5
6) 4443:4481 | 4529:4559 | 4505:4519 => -2.9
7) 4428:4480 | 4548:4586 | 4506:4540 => 0.4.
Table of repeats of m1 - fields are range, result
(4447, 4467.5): 12.65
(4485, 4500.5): 13.49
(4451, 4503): 14.82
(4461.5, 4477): 13.39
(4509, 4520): 15.2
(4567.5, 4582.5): 15.46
